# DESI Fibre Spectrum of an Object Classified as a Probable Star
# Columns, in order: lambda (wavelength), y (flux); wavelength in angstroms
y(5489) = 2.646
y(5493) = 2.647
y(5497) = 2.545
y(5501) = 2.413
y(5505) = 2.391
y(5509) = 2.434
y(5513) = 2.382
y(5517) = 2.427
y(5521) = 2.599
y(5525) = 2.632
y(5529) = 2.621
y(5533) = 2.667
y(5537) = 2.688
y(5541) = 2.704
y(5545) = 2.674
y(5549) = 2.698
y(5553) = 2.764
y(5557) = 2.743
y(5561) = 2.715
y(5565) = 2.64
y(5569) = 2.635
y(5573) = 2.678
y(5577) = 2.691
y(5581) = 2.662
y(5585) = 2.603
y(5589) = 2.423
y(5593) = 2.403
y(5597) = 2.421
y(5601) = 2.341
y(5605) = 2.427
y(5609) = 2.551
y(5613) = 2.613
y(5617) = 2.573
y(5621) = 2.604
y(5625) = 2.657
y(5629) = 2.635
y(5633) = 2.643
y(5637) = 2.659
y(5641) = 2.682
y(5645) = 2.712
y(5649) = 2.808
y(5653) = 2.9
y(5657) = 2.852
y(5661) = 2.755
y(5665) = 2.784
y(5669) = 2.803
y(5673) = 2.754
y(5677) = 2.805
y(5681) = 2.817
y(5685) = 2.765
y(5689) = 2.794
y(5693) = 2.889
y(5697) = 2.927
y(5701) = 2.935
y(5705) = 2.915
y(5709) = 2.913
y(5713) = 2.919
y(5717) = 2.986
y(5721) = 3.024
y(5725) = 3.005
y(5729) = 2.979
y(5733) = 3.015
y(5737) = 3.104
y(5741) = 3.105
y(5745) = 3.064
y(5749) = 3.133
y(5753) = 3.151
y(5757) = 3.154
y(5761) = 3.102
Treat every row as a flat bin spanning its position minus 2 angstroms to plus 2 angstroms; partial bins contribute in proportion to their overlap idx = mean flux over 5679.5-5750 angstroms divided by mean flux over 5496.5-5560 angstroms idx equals 1.14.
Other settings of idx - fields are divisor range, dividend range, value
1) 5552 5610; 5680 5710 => 1.11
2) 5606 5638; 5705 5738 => 1.14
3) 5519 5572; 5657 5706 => 1.06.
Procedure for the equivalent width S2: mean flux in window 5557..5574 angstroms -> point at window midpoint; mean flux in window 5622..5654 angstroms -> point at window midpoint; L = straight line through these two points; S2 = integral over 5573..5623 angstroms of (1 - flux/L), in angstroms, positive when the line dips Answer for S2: 2.9 angstroms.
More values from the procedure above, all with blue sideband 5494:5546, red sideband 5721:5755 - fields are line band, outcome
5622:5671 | 1.9 angstroms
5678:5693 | 0.7 angstroms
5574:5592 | 0.7 angstroms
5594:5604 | 1.3 angstroms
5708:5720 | 0.2 angstroms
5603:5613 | 0.9 angstroms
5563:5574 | 0.1 angstroms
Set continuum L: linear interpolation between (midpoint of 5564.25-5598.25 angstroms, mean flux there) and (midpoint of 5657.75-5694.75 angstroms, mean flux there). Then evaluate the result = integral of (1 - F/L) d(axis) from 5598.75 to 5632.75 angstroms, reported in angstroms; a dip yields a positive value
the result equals 1.3 angstroms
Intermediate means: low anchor 2.57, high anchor 2.8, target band 2.55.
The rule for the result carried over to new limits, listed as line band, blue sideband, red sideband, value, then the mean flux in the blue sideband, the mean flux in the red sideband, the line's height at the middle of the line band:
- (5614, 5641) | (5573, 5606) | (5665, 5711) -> 0.07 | 2.51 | 2.84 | 2.64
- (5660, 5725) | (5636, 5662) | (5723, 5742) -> 0.97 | 2.77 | 3.04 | 2.91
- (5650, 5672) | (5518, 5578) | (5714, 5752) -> 0.64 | 2.67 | 3.05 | 2.9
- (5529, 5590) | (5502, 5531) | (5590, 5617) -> -4.60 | 2.5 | 2.47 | 2.48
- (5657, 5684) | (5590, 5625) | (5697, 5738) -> -0.19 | 2.5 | 2.97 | 2.77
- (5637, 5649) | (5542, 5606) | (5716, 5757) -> 0.37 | 2.6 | 3.06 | 2.8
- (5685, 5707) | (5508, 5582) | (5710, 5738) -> 0.45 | 2.64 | 3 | 2.94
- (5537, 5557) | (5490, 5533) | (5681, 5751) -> -0.88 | 2.52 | 2.96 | 2.6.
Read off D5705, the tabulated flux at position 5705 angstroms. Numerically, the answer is 2.915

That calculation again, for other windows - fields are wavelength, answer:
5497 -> 2.545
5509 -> 2.434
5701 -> 2.935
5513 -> 2.382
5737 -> 3.104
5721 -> 3.024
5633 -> 2.643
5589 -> 2.423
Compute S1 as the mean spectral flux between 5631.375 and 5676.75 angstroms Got 2.76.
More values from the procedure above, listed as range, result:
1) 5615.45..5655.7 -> 2.69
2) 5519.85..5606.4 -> 2.61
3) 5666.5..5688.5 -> 2.79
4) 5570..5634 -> 2.56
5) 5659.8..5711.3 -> 2.84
